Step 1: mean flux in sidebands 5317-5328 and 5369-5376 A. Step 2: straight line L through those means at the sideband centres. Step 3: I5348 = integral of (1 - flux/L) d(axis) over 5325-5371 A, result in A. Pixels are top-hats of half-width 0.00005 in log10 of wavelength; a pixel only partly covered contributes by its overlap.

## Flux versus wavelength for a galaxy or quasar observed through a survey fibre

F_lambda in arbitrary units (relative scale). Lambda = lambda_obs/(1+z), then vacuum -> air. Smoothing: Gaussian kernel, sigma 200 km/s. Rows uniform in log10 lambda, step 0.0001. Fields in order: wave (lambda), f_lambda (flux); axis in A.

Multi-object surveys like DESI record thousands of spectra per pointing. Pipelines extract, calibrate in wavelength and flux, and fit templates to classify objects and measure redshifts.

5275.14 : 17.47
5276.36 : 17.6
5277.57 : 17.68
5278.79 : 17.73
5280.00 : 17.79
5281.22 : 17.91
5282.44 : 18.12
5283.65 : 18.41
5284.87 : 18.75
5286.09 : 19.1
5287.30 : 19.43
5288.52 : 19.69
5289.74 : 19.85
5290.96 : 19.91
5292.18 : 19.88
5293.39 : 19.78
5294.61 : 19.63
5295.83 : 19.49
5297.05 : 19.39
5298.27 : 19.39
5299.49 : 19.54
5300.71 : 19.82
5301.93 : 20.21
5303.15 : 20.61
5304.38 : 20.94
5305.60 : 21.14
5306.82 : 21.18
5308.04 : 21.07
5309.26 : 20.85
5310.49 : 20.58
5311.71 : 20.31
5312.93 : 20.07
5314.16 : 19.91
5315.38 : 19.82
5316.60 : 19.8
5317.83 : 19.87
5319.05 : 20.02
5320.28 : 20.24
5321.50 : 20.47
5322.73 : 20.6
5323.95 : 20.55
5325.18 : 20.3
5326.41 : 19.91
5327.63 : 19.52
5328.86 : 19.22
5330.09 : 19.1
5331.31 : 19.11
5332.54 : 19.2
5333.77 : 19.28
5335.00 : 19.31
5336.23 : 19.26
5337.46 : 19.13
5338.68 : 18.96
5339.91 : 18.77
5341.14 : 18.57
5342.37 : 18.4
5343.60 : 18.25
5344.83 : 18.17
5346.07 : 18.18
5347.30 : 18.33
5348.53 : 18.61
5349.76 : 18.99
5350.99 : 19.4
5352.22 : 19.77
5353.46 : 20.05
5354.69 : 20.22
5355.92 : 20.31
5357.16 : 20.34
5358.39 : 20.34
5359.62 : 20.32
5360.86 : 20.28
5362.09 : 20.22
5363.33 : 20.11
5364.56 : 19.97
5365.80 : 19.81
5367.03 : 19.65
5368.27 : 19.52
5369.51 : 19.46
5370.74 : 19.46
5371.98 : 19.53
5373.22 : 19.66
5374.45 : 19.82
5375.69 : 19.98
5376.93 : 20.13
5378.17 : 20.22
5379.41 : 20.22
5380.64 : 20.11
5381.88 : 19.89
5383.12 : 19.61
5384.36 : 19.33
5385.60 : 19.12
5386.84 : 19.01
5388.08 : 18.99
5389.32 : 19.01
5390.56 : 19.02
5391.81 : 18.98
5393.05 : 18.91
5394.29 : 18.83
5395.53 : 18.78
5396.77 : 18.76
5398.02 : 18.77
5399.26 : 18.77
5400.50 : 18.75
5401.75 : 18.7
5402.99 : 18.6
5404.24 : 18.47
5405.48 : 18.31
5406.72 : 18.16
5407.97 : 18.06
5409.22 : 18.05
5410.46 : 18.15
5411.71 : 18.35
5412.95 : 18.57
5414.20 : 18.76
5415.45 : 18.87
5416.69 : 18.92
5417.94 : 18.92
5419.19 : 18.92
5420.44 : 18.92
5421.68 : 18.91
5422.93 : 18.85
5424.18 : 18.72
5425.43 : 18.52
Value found 1.1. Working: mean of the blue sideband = 20.2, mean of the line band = 19.4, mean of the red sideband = 19.7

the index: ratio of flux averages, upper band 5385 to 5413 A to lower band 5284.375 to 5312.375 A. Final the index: 0.93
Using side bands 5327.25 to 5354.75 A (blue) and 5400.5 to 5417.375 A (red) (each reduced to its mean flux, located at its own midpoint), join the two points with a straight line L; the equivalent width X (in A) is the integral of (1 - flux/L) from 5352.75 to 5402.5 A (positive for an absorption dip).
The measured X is -2.3 A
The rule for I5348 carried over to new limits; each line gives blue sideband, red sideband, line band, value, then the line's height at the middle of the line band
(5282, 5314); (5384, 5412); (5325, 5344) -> 0.3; 19.5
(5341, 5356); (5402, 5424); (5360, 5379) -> -1.0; 18.9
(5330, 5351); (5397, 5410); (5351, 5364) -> -1.0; 18.7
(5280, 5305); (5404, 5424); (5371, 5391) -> -0.8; 18.8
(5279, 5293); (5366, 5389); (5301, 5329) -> -1.7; 19.2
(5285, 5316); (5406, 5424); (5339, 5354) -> 0.5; 19.5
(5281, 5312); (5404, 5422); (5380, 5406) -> -0.3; 18.8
